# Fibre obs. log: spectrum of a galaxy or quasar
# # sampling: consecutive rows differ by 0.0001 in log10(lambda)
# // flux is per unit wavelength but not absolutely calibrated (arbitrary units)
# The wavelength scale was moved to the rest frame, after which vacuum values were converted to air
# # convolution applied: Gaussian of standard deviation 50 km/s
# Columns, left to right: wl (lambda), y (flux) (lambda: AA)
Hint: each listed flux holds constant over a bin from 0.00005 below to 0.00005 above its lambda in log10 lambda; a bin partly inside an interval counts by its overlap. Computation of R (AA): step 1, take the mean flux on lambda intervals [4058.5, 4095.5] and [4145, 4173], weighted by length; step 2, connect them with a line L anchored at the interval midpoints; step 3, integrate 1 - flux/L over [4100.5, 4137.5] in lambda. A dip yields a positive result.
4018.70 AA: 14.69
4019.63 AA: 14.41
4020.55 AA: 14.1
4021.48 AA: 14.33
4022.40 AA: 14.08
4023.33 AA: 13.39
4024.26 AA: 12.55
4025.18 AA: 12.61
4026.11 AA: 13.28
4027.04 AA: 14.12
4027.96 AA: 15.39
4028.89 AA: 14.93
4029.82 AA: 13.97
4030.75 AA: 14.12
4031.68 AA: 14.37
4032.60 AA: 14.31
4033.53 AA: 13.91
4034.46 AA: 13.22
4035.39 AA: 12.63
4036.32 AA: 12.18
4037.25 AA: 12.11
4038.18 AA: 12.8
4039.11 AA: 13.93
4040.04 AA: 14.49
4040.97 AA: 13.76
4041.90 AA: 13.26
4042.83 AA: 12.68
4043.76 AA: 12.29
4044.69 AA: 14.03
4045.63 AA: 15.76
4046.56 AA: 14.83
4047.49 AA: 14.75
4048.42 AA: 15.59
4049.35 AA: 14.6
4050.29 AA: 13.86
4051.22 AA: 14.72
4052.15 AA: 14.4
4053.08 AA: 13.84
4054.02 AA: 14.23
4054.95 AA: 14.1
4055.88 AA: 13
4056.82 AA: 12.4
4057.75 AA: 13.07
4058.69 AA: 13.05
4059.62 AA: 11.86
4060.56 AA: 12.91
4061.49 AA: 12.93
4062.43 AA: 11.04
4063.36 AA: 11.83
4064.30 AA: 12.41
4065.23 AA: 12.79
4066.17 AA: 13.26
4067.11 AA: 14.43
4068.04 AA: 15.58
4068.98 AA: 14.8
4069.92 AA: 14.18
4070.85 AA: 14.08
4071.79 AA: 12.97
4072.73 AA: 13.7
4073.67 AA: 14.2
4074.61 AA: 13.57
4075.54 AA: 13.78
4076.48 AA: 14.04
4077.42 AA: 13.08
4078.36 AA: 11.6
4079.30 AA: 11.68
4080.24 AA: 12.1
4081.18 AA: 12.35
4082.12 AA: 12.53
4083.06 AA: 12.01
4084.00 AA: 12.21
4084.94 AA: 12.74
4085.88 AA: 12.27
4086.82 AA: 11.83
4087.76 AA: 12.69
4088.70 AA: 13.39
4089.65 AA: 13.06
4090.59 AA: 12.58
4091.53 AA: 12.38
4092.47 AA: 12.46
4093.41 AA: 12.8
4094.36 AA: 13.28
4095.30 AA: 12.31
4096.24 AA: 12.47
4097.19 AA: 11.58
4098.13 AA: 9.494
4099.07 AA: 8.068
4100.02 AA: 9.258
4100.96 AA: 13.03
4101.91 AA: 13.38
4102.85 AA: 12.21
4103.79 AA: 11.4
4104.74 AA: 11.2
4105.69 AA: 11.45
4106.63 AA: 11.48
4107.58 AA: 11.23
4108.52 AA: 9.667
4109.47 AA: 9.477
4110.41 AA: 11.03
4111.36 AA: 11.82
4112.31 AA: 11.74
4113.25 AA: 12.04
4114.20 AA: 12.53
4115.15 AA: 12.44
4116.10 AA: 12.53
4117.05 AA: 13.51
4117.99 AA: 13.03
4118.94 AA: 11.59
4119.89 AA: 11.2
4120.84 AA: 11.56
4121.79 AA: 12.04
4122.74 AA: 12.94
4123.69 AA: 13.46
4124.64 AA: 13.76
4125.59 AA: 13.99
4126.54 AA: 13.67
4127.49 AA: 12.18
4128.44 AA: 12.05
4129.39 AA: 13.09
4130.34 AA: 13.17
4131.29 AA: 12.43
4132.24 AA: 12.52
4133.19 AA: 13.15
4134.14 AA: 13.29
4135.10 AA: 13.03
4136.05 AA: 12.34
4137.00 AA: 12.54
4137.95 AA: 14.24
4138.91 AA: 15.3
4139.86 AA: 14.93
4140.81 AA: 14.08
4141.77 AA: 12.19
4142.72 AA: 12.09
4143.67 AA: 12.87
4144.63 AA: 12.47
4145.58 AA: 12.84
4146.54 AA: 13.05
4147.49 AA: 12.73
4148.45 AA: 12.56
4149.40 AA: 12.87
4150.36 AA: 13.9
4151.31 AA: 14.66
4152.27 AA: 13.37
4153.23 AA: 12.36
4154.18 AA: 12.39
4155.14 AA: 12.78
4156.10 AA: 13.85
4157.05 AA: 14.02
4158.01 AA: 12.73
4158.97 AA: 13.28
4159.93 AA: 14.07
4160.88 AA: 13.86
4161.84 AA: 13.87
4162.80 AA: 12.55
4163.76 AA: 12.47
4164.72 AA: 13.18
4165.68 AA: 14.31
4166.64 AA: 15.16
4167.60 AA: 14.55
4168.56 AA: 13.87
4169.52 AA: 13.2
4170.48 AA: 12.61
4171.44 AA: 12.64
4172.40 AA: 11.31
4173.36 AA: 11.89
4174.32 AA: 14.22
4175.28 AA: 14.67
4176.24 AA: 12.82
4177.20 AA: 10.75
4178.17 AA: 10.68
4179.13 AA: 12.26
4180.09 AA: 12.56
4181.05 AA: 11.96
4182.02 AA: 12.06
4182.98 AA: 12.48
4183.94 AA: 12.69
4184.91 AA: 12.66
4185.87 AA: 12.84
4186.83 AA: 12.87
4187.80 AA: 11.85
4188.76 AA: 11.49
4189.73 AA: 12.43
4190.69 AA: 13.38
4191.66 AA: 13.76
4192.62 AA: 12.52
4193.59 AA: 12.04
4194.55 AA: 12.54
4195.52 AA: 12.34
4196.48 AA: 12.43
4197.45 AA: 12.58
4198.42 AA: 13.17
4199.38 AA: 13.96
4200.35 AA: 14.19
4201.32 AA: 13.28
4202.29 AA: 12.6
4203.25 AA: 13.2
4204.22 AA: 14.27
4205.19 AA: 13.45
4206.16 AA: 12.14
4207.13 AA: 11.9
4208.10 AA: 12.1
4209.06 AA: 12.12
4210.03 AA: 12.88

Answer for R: 2.3 AA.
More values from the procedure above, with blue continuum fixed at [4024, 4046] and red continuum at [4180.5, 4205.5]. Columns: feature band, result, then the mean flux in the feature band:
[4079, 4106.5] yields 2.7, 12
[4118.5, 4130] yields 0.5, 12.6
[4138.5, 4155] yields -0.2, 13.2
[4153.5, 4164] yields -0.2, 13.3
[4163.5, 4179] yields -0.1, 13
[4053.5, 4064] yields 0.6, 12.8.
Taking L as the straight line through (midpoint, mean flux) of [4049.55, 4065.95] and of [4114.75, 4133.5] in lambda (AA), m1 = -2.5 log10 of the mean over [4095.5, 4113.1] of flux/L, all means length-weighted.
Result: 0.153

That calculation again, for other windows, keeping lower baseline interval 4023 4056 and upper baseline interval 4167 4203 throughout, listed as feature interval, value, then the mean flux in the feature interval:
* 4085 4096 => 0.067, 12.6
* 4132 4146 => -0.011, 13.2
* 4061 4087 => 0.046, 13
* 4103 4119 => 0.141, 11.7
